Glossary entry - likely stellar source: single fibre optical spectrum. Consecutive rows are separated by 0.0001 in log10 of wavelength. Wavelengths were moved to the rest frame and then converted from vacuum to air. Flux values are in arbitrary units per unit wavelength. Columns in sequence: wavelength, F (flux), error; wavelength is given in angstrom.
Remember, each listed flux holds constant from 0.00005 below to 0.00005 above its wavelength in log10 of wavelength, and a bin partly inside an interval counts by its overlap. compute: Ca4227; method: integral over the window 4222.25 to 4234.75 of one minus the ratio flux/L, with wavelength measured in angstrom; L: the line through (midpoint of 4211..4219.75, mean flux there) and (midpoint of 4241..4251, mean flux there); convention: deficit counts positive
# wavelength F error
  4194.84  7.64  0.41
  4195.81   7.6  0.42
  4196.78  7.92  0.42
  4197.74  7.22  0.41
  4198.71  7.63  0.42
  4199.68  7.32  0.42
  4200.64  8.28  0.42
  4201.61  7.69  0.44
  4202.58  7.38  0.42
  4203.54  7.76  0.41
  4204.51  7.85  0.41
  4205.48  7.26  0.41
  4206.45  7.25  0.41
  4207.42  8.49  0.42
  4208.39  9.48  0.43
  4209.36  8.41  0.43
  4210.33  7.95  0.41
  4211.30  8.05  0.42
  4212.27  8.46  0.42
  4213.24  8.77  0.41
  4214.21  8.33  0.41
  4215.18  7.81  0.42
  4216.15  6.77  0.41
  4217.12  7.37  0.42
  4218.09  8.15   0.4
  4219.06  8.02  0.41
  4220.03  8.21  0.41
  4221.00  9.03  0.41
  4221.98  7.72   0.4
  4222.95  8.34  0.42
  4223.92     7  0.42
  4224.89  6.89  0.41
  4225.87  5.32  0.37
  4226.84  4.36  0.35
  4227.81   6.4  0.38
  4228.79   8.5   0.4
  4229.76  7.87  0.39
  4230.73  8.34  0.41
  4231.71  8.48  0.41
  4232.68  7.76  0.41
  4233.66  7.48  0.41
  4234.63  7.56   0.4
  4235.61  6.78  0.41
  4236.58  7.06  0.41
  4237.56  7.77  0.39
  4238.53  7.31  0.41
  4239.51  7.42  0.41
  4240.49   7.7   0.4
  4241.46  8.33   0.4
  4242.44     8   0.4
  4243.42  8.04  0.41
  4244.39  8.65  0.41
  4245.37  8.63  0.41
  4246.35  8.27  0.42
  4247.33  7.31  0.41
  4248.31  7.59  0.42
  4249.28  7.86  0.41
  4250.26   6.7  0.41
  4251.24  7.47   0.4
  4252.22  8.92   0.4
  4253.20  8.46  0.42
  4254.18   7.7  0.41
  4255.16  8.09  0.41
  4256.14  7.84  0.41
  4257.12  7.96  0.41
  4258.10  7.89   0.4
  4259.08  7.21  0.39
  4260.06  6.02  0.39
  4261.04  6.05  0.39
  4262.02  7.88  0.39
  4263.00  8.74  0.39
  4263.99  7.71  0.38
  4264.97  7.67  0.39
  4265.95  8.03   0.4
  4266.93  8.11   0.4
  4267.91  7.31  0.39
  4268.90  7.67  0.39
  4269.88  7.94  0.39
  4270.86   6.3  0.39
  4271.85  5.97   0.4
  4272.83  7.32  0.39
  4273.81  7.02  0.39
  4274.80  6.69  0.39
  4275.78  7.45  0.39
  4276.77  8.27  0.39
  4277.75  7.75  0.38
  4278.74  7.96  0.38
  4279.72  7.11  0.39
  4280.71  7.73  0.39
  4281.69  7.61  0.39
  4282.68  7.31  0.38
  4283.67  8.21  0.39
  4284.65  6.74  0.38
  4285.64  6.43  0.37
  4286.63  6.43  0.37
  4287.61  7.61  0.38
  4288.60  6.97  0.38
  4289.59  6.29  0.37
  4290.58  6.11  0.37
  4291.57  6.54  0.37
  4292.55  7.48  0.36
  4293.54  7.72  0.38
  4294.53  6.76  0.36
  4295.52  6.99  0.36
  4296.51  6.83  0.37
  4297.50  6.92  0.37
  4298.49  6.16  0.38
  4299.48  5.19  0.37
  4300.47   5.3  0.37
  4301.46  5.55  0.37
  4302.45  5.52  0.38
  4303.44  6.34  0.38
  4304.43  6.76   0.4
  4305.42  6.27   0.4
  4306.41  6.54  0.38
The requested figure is 1.10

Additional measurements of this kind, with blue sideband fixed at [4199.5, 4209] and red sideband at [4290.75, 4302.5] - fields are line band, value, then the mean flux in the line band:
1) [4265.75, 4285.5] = -1.8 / 7.4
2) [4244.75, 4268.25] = -2.2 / 7.73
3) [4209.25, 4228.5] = 0.3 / 7.56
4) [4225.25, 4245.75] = -0.3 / 7.5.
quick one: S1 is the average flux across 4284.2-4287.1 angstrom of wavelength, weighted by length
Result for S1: 6.52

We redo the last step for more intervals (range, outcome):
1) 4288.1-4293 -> 6.67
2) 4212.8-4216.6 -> 7.92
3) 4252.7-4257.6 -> 8.01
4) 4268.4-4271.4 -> 7.27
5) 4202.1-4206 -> 7.56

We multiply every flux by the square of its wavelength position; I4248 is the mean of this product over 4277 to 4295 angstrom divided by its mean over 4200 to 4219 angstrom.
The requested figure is 0.93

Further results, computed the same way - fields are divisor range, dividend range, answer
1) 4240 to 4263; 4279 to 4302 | 0.89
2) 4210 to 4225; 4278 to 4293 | 0.92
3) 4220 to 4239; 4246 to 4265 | 1.05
